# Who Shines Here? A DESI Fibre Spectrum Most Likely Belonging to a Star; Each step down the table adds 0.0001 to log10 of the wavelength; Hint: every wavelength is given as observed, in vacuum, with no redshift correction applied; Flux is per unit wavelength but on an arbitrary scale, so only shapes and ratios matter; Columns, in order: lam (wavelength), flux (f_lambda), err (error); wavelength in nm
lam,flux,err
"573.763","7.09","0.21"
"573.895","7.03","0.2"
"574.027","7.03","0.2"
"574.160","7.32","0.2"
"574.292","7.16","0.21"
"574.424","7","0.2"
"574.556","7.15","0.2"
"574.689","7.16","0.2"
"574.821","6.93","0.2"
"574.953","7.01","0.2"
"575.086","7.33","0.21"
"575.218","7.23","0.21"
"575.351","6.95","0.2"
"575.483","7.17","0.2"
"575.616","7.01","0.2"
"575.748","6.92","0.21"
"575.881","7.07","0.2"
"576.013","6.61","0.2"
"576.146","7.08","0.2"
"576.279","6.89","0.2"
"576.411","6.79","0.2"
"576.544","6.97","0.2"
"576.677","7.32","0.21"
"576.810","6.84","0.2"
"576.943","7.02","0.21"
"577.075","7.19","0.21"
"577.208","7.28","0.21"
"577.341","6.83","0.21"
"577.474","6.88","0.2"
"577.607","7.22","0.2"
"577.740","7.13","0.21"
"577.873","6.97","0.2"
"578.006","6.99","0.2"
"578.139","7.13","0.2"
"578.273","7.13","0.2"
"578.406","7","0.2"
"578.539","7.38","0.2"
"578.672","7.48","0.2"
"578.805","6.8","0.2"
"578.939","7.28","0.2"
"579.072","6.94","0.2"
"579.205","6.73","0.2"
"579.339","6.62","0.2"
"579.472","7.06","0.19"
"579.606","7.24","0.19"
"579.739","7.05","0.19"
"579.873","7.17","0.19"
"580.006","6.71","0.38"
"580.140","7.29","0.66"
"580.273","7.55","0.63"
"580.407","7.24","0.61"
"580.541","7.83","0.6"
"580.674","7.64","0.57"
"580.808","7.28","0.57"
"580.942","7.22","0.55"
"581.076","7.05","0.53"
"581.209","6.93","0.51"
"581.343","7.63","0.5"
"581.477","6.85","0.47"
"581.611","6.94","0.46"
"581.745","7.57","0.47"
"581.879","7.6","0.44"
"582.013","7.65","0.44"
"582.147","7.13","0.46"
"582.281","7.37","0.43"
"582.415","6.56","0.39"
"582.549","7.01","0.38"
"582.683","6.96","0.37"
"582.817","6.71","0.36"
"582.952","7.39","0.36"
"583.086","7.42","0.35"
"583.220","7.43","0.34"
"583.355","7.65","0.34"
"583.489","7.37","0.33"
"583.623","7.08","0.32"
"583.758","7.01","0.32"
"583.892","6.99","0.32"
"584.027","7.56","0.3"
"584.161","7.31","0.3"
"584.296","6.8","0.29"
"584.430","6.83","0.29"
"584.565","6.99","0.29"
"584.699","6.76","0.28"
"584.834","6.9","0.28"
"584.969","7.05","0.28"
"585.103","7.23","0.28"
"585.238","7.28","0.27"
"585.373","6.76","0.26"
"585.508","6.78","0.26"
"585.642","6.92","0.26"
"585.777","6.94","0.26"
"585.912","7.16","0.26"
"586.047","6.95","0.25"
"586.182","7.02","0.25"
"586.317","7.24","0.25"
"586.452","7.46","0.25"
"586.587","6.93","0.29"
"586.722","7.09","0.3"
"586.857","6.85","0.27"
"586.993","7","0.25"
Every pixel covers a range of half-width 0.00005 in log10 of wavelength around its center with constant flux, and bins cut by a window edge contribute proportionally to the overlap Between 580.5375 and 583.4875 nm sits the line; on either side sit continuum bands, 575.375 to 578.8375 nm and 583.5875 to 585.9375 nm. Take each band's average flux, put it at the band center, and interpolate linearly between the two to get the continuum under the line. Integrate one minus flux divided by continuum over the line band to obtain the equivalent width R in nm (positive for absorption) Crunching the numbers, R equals -0.10 nm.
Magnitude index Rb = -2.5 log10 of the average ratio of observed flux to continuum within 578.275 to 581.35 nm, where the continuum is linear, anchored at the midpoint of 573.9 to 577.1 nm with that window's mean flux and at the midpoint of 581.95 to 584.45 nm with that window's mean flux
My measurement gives -0.01 mag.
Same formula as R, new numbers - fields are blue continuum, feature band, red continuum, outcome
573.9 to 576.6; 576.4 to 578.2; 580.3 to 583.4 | 0.015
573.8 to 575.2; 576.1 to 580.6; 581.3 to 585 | 0.030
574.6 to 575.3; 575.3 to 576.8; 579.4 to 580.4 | 0.032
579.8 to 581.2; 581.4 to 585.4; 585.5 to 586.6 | 0.015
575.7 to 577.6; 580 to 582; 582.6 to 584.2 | -0.047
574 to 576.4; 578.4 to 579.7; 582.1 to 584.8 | 0.005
